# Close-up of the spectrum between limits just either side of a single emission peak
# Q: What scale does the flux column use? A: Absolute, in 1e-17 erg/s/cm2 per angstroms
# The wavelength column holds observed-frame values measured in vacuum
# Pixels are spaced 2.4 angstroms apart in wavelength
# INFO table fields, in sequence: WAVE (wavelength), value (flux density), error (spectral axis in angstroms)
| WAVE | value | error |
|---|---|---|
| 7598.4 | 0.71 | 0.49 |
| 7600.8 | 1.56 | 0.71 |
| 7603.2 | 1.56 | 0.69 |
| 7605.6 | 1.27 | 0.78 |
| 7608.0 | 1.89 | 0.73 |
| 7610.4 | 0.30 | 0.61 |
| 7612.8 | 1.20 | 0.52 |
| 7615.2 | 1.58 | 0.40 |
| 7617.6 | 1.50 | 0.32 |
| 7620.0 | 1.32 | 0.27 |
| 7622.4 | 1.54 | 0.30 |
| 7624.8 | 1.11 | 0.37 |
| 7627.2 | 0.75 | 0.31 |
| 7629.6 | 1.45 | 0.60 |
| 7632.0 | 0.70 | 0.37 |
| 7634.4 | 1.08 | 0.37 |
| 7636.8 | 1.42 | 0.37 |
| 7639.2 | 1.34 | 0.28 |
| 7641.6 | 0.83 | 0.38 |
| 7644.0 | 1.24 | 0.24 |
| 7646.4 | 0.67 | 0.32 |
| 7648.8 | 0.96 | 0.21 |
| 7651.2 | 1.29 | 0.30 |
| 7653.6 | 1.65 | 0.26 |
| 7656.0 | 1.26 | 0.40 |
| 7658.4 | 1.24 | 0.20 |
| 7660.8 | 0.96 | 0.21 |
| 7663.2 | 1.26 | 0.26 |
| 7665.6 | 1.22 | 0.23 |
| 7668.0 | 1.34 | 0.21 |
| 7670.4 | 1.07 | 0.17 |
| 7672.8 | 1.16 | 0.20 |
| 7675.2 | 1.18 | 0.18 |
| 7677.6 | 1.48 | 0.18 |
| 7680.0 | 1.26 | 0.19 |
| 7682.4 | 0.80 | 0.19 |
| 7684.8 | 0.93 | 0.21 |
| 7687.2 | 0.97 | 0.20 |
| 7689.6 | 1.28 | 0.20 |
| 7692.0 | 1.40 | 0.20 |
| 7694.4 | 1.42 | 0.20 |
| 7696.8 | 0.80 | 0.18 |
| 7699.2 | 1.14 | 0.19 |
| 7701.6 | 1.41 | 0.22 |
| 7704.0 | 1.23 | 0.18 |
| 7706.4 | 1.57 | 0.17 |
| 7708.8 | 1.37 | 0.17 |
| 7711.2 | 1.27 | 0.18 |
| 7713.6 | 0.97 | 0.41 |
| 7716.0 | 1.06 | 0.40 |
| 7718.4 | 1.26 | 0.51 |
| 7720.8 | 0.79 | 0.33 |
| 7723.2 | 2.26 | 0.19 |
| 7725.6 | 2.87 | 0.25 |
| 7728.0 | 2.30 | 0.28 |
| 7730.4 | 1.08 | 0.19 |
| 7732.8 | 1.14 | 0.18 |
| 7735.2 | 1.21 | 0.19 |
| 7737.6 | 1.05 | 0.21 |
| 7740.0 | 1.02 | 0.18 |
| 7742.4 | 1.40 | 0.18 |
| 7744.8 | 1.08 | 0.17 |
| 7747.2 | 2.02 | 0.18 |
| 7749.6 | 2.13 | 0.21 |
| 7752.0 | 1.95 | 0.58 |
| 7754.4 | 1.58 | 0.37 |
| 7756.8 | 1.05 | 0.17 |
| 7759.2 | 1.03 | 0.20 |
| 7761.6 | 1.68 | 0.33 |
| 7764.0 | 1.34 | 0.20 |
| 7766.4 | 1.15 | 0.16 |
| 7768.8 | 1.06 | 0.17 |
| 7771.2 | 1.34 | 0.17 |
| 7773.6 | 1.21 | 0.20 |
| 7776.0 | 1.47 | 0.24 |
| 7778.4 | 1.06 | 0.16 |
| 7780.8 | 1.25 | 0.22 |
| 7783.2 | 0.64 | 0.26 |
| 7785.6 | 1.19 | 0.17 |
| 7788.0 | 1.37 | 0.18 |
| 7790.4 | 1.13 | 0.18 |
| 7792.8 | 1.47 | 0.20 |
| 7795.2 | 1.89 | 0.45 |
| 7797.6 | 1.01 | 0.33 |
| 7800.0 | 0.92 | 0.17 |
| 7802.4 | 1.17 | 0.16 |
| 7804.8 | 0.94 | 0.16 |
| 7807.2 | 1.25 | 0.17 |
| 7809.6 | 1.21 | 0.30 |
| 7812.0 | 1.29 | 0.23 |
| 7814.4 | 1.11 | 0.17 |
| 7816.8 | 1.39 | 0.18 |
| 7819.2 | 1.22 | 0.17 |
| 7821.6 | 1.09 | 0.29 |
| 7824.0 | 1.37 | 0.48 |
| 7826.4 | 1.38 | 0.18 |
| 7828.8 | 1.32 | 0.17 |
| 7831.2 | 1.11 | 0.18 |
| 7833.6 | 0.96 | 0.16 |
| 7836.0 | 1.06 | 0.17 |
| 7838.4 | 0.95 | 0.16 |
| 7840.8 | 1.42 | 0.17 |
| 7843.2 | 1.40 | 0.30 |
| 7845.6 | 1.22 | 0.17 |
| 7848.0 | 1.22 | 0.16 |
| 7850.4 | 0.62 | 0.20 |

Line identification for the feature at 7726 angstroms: Halpha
